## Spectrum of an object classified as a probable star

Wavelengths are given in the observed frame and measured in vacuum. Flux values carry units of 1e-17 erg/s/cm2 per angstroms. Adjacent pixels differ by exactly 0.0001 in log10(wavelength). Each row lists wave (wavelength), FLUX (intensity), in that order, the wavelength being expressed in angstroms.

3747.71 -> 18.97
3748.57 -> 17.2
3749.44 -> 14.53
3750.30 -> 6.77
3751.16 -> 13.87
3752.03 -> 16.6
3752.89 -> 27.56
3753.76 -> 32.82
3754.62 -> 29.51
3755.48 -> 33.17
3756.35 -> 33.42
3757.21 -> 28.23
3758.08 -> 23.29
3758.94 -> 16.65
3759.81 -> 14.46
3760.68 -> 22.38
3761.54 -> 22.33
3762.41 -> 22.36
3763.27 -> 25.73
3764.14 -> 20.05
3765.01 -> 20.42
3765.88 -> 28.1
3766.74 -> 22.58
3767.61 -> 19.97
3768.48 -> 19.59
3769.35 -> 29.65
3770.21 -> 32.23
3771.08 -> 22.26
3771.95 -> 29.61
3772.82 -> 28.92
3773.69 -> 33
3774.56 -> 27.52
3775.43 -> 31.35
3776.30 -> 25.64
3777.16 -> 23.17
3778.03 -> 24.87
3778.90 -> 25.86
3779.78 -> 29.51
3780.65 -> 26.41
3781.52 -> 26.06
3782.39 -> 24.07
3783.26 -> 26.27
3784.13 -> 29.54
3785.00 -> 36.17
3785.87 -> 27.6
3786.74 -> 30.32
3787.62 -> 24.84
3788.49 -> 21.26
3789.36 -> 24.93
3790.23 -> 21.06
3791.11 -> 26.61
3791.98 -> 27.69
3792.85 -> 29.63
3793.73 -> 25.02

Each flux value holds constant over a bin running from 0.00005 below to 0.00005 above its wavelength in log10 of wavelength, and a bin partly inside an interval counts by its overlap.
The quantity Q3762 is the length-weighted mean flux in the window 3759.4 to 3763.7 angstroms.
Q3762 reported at 21.5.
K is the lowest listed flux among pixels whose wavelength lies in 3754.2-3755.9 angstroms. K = 29.51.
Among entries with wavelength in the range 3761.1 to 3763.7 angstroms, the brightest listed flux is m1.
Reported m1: 25.73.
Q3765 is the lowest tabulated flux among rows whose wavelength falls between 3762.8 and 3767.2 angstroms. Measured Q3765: 20.05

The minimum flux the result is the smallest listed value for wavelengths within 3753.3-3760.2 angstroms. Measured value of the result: 14.46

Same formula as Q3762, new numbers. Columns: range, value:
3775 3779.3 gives 26.2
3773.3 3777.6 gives 28.1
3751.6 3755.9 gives 28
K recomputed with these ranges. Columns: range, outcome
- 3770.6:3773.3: 22.26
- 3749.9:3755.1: 6.77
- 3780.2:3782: 26.06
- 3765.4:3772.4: 19.59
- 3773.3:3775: 27.52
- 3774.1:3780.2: 23.17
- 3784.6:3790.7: 21.06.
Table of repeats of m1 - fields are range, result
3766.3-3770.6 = 32.23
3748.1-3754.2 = 32.82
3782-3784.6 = 29.54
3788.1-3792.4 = 27.69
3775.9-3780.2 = 29.51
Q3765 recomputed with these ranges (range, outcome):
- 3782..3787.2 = 24.07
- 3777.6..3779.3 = 24.87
